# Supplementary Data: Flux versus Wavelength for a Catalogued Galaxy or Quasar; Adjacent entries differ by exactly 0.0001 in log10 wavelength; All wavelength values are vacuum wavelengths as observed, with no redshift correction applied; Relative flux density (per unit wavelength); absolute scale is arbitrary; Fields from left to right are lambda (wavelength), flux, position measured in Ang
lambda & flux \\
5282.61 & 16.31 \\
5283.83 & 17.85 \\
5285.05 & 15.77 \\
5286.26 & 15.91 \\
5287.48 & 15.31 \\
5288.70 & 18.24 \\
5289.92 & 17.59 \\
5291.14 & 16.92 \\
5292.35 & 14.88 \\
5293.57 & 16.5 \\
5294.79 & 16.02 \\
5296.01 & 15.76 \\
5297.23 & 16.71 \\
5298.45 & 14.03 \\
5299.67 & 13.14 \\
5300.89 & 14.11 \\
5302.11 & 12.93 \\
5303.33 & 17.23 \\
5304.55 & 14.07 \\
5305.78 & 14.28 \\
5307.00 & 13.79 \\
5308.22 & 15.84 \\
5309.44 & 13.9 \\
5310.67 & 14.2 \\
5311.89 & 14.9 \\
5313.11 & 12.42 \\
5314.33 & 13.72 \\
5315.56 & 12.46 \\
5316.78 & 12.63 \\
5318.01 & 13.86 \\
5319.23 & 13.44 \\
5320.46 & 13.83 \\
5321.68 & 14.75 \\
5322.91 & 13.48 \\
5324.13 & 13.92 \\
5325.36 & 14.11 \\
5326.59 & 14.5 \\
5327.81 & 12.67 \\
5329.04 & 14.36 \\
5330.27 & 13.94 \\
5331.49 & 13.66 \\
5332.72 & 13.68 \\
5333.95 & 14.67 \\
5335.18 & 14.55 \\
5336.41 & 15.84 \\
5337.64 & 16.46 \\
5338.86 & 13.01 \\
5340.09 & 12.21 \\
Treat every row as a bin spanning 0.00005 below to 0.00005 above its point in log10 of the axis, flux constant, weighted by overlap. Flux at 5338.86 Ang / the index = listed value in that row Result 13.01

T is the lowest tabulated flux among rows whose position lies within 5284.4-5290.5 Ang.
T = 15.31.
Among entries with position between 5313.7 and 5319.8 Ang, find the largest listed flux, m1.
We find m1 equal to 13.86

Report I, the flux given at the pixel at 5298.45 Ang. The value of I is 14.03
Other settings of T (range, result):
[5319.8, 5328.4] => 12.67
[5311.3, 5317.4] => 12.42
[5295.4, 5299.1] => 14.03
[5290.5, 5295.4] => 14.88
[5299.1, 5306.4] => 12.93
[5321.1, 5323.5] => 13.48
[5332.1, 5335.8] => 13.68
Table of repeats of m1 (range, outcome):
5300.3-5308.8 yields 17.23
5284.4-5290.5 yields 18.24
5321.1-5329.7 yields 14.75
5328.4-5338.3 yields 16.46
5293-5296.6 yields 16.5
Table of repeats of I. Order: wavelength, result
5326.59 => 14.5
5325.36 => 14.11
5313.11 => 12.42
